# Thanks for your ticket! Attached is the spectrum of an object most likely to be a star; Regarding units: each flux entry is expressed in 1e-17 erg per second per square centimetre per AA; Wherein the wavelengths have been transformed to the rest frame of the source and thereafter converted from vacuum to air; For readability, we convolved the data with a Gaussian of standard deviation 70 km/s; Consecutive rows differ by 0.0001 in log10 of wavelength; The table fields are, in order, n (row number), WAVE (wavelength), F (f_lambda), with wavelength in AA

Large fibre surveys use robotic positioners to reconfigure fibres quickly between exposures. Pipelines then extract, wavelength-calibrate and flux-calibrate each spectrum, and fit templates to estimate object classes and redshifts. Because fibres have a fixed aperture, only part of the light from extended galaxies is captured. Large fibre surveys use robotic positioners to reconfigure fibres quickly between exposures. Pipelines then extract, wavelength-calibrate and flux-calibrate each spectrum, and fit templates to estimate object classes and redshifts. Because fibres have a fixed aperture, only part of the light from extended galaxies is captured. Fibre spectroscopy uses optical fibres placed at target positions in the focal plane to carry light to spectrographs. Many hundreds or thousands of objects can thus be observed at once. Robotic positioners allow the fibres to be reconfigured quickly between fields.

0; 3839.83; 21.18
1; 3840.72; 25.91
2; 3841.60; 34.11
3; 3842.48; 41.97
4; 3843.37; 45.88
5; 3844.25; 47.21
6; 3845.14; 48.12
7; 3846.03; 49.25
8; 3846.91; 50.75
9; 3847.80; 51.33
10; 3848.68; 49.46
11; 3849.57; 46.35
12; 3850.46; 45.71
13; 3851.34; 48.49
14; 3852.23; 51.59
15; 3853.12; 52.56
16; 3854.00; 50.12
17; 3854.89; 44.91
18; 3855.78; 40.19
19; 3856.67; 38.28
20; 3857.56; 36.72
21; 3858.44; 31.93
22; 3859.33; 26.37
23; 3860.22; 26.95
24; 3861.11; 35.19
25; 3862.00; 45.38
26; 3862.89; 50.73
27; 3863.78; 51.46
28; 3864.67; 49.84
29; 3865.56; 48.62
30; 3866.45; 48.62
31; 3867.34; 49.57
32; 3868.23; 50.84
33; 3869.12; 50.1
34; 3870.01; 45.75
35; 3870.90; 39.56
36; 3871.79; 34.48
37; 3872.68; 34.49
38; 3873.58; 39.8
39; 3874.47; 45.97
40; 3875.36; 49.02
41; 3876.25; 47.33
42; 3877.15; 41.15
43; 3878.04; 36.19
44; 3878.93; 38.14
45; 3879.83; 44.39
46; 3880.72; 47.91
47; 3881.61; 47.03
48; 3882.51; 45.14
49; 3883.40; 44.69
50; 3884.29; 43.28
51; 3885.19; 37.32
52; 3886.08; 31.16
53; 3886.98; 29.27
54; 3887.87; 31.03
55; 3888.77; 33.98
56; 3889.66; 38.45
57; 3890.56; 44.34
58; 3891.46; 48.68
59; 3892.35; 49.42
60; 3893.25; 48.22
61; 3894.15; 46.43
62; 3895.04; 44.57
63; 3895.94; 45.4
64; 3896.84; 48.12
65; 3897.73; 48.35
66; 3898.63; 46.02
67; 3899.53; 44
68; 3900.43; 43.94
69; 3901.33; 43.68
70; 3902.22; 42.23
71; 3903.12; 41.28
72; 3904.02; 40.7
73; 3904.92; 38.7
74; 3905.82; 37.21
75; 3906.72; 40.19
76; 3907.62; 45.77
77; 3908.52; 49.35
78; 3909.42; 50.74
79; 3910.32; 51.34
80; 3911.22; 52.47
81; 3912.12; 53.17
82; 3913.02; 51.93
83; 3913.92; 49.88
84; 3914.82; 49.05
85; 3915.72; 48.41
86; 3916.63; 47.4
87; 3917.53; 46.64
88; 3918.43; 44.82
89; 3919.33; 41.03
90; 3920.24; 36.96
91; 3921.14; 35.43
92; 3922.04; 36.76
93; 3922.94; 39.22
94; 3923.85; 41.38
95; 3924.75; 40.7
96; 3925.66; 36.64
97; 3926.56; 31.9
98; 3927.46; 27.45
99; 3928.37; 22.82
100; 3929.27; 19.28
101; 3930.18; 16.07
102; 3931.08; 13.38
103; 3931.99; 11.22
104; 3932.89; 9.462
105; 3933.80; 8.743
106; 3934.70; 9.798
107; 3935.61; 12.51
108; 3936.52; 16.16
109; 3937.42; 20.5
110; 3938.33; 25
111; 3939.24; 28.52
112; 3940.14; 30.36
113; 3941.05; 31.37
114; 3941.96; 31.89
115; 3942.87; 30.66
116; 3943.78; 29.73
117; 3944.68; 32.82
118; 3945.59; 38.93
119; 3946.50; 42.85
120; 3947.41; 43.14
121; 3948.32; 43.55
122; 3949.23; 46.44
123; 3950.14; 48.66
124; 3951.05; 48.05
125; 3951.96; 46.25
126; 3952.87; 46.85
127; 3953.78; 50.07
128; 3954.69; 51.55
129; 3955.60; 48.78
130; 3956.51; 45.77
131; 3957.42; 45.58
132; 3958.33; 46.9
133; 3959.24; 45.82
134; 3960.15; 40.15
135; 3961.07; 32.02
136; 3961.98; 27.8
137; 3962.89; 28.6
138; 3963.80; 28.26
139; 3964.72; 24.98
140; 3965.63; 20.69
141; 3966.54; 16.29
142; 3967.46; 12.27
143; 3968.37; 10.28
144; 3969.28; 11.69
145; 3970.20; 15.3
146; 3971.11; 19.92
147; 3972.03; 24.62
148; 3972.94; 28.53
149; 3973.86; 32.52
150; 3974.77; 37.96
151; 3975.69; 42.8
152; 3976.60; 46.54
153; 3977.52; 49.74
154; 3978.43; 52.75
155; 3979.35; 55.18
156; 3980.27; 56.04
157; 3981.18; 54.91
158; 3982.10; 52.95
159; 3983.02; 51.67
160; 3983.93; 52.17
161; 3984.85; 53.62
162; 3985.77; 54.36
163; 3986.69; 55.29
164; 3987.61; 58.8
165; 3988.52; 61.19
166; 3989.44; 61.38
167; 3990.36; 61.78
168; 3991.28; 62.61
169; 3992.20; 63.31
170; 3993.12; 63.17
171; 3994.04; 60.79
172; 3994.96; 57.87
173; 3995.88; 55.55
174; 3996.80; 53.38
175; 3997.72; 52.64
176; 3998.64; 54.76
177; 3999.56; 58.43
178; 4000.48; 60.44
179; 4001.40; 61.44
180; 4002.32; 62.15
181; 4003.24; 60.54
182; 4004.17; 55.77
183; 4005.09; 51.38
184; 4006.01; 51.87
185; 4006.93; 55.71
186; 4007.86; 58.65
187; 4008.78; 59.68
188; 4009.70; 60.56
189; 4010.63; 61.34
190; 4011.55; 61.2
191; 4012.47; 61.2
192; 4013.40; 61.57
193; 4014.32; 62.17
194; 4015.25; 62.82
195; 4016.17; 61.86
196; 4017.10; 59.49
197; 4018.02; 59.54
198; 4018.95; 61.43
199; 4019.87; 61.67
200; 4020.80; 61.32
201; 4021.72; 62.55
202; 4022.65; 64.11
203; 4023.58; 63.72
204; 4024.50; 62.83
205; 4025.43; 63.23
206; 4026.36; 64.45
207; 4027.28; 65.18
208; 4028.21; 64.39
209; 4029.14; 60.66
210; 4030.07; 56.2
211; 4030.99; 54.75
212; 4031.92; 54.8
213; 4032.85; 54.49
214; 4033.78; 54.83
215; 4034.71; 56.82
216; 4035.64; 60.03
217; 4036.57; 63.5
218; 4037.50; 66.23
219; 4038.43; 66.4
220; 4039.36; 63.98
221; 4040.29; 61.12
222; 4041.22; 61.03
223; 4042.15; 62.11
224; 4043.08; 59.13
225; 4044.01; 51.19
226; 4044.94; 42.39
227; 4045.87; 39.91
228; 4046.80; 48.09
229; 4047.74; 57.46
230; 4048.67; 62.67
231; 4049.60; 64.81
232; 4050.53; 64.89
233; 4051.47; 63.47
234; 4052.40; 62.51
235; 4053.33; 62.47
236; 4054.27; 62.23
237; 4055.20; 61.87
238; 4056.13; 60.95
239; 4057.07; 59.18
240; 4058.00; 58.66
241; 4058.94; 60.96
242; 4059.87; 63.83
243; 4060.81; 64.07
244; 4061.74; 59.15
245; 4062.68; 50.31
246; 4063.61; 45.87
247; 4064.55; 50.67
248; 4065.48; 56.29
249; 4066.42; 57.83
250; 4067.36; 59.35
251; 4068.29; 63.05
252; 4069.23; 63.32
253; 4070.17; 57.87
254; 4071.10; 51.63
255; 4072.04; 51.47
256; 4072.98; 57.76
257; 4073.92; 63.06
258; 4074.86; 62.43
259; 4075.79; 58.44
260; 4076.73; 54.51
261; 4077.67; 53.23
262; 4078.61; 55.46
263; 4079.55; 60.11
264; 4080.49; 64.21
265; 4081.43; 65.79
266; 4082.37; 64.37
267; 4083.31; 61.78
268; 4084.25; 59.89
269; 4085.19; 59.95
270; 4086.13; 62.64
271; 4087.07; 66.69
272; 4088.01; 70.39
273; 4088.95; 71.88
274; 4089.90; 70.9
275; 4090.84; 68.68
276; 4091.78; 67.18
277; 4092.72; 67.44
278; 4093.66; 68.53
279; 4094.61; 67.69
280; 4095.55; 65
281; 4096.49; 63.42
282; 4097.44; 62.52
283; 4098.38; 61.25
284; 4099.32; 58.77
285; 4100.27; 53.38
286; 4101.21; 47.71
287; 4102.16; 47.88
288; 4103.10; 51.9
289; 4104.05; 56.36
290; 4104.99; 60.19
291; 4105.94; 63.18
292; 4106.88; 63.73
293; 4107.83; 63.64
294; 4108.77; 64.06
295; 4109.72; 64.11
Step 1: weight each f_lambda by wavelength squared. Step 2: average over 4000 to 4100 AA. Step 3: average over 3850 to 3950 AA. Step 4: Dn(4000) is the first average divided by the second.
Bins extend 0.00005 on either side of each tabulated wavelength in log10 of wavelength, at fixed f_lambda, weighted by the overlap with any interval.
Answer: 1.7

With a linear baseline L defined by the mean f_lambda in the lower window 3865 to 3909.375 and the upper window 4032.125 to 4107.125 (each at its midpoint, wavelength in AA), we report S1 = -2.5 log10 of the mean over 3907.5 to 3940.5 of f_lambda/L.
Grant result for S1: 0.34 mag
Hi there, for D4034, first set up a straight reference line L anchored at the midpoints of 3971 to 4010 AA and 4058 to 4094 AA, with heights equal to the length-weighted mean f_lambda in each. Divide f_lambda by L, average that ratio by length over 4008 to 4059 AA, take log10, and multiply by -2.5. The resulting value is -0.06 mag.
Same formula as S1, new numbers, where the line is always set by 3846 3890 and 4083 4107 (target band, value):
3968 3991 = 0.18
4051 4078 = 0.02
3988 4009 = -0.09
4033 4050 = 0.00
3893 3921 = 0.01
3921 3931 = 0.48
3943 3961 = 0.15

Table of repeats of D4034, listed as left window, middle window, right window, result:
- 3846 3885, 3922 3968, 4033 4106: 0.499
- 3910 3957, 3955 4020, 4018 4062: -0.001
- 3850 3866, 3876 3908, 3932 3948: -0.182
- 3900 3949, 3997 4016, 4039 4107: -0.200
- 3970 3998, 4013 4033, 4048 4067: -0.111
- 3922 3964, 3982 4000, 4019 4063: -0.237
